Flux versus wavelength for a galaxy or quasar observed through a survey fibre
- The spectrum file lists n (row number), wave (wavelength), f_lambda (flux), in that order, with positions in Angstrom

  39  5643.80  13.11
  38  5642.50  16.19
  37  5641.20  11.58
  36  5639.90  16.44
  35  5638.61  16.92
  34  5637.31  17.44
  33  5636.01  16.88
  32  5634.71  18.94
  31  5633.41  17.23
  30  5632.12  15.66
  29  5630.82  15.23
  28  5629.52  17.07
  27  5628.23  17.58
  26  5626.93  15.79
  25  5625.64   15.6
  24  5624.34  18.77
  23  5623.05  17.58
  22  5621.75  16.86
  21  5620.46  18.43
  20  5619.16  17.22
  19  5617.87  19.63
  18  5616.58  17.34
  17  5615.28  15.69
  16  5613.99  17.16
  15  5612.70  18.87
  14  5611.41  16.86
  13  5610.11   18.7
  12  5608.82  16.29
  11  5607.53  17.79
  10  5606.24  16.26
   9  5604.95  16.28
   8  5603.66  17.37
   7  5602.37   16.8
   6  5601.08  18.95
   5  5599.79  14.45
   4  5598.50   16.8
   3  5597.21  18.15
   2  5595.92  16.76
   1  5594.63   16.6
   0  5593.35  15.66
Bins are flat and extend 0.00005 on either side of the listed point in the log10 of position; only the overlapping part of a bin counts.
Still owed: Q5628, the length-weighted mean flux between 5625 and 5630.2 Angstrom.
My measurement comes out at 16.5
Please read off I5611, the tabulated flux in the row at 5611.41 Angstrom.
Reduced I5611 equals 16.86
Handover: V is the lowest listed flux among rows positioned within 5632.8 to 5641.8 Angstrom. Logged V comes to 11.58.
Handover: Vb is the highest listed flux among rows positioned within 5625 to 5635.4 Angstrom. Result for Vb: 18.94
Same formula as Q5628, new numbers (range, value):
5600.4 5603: 17.8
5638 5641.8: 15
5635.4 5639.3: 17.1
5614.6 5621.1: 17.7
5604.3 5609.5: 16.7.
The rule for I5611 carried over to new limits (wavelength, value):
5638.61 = 16.92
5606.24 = 16.26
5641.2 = 11.58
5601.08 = 18.95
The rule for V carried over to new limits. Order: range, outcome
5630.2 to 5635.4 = 15.23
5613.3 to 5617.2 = 15.69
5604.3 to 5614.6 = 16.26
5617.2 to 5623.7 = 16.86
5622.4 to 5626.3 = 15.6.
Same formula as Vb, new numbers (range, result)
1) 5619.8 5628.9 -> 18.77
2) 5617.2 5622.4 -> 19.63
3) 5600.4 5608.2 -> 18.95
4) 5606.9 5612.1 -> 18.7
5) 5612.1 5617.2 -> 18.87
